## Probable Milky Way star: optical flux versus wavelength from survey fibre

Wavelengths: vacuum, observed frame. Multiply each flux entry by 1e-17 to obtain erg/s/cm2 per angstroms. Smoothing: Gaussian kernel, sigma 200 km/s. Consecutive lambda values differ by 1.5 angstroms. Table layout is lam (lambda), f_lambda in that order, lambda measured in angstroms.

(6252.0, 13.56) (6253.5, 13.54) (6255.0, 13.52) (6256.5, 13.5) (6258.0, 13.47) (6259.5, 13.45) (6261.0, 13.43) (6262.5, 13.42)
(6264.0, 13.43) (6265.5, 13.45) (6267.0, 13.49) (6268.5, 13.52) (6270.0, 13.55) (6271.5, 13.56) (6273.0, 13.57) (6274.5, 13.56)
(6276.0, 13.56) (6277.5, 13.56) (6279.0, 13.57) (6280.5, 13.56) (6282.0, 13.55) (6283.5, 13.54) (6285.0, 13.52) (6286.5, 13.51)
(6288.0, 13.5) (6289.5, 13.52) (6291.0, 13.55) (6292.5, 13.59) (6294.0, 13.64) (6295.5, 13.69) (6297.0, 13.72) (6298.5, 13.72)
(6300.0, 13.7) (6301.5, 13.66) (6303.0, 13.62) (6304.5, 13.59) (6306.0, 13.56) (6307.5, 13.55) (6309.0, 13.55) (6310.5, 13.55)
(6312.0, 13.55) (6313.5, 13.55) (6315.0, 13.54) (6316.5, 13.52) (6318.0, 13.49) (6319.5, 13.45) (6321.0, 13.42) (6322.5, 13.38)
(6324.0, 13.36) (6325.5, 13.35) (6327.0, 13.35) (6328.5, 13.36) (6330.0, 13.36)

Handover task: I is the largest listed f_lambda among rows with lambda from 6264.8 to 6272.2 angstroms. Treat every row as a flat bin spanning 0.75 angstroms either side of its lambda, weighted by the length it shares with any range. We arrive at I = 13.56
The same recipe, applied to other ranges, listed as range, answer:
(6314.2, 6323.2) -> 13.54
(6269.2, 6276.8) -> 13.57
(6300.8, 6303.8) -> 13.66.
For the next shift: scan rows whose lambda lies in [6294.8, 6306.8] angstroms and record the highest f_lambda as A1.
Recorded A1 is 13.72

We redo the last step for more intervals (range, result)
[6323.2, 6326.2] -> 13.36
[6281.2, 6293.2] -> 13.59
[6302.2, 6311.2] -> 13.62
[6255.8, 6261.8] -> 13.5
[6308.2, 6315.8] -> 13.55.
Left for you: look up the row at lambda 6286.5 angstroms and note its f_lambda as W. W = 13.51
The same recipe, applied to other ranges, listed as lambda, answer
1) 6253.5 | 13.54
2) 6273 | 13.57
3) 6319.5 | 13.45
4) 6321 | 13.42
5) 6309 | 13.55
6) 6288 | 13.5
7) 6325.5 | 13.35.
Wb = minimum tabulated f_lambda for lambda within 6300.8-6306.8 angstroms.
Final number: 13.56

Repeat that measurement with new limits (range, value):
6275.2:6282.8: 13.55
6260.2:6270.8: 13.42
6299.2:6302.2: 13.66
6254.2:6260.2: 13.45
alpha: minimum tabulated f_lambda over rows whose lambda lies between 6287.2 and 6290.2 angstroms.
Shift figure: 13.5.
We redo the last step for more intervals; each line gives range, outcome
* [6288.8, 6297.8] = 13.52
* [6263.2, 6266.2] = 13.43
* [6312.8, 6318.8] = 13.49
